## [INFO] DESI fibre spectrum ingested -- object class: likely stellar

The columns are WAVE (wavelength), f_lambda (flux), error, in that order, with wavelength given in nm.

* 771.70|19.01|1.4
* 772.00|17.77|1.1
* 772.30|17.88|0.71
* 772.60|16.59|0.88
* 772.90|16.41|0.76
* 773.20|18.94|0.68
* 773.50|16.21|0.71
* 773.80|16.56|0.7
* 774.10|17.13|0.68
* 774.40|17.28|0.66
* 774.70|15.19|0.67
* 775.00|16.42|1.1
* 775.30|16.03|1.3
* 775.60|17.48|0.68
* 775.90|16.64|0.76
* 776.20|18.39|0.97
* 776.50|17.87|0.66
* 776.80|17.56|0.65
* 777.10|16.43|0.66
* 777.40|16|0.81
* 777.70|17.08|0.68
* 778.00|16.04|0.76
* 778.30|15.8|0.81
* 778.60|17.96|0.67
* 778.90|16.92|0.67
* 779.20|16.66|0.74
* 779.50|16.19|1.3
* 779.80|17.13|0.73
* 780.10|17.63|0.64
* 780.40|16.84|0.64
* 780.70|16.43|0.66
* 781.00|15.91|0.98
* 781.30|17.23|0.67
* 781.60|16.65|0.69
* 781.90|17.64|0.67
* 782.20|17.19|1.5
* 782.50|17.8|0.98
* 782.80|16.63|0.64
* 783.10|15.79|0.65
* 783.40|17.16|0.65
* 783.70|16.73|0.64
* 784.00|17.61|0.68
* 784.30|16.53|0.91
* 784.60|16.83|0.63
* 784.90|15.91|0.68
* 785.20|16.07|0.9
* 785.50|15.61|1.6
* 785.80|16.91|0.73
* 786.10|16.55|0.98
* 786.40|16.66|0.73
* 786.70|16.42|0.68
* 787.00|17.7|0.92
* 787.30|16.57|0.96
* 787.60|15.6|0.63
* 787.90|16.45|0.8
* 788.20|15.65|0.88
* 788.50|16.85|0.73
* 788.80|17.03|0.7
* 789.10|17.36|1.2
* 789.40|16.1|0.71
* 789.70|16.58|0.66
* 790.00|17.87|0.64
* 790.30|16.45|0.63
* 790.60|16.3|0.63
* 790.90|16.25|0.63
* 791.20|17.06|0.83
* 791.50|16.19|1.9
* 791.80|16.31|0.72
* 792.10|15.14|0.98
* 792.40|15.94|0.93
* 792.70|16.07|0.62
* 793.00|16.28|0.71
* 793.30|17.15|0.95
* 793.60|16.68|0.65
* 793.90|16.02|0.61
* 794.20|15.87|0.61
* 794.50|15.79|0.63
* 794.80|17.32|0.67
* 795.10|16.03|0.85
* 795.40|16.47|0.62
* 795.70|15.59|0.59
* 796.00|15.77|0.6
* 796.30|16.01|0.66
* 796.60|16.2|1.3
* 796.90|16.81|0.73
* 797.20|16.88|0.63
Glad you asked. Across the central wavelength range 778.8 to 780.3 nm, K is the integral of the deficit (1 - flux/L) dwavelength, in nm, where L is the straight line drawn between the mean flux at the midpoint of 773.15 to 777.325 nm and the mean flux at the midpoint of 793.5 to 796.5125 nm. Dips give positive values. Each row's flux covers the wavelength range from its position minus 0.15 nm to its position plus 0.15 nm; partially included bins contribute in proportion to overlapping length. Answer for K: -0.01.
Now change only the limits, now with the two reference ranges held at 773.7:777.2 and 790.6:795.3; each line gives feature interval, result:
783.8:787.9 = 0.00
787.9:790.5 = -0.05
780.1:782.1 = -0.02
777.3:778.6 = 0.03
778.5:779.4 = -0.02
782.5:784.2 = -0.02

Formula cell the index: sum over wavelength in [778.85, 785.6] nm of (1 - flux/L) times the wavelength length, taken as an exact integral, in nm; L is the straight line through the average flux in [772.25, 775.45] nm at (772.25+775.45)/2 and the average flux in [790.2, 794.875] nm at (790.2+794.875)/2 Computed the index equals -0.08 nm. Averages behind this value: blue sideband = 16.8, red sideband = 16.3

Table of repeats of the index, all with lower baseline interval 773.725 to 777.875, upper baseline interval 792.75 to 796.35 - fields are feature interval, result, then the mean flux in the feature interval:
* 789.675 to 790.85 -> -0.028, 16.8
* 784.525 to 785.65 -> 0.034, 16.1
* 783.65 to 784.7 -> -0.023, 16.9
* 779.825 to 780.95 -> -0.012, 16.9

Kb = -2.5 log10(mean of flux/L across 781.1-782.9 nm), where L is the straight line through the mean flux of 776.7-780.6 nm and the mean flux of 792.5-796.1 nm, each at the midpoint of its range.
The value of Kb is -0.03 mag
